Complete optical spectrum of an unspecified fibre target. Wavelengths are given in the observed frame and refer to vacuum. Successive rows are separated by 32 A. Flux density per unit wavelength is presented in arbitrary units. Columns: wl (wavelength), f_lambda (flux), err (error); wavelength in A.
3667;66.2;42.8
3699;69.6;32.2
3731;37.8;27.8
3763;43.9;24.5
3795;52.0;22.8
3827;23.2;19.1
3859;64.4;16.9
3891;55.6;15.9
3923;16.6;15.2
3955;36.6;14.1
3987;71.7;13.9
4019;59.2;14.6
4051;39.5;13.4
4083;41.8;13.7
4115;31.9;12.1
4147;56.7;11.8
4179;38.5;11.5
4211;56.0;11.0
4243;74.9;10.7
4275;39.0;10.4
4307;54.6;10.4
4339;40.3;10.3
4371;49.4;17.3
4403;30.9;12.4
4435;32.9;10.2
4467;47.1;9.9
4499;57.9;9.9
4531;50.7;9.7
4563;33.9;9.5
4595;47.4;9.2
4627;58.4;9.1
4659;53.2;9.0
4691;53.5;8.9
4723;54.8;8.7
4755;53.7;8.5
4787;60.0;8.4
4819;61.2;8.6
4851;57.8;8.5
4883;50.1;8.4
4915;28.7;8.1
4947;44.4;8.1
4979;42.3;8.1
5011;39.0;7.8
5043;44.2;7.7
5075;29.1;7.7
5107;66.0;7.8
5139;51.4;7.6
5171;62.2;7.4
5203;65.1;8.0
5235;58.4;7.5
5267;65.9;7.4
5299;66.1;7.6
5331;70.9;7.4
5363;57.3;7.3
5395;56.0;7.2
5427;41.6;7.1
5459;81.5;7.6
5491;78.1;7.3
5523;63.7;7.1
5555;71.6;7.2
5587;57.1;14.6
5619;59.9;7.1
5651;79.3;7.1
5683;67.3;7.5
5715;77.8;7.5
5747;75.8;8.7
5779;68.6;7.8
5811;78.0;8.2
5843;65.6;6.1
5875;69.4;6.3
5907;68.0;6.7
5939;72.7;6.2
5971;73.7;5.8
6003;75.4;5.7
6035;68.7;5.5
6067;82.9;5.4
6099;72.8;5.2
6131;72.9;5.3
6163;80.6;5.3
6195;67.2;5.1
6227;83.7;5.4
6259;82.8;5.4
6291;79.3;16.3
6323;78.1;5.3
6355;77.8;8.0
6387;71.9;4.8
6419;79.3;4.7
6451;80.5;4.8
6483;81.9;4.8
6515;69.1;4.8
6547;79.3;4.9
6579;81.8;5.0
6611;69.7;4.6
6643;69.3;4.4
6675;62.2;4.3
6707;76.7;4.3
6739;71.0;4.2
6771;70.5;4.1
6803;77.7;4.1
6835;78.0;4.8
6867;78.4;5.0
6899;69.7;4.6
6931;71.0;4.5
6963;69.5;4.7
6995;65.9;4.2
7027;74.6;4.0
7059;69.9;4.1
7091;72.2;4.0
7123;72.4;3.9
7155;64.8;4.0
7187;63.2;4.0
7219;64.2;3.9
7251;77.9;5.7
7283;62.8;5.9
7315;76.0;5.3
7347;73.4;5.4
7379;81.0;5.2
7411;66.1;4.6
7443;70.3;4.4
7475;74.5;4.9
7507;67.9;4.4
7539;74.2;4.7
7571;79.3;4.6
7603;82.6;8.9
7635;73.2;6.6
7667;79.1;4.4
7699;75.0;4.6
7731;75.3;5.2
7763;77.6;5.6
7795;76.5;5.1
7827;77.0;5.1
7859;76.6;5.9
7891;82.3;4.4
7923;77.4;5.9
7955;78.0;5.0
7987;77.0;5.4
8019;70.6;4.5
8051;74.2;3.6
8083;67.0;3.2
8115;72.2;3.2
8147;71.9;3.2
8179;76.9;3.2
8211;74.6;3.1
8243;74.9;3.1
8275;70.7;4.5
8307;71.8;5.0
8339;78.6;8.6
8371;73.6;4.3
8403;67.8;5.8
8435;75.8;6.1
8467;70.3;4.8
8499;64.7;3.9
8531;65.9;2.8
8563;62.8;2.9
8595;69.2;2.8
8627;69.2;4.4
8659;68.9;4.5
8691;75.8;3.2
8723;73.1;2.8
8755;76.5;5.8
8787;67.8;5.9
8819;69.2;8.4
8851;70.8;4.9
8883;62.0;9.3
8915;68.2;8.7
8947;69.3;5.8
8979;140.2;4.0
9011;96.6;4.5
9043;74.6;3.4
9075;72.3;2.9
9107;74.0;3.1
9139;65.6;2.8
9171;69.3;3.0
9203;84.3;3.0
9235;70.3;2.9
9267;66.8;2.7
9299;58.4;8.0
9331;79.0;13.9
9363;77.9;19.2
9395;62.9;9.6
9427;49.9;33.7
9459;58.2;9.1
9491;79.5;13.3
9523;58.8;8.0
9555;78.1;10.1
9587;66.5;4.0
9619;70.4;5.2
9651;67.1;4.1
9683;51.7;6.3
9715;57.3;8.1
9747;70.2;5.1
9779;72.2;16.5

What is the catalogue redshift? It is 0.37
